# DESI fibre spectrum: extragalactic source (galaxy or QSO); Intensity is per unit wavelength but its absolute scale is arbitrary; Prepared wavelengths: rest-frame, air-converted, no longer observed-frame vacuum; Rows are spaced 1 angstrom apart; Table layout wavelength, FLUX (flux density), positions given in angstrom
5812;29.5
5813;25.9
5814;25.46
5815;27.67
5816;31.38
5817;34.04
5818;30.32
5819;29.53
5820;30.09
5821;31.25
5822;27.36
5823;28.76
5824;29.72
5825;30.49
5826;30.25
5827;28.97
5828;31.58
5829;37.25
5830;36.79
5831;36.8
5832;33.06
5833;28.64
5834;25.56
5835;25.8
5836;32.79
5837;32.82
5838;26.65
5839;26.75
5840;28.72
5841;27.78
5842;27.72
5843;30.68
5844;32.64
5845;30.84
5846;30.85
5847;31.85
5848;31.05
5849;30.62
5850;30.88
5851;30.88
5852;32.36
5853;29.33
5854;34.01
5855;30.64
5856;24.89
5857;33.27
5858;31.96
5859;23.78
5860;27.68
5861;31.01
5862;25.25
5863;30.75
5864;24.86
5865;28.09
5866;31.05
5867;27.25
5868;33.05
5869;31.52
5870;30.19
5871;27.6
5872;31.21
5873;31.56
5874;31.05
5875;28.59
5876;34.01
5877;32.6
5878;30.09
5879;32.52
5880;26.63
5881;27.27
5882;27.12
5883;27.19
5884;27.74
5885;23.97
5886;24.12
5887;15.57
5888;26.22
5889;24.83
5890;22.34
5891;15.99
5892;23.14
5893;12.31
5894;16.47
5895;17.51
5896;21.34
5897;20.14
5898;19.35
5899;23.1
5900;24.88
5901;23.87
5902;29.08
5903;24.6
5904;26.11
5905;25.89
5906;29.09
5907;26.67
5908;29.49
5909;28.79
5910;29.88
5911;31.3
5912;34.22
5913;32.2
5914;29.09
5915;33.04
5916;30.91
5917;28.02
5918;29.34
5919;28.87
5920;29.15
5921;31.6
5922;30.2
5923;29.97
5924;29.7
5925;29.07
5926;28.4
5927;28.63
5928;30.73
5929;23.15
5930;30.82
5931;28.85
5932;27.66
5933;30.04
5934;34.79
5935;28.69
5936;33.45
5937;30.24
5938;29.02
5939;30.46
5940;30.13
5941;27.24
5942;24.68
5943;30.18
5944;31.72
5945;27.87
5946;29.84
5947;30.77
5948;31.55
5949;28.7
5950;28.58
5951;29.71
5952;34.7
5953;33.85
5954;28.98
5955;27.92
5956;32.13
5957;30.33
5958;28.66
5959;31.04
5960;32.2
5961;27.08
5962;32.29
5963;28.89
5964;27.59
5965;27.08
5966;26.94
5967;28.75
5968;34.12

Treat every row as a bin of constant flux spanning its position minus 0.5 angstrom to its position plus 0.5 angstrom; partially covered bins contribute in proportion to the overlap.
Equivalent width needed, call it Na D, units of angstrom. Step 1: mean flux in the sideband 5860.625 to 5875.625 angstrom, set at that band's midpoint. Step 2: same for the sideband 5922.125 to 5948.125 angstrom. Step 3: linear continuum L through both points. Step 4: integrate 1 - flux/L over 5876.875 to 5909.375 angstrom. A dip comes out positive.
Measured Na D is 5.75 angstrom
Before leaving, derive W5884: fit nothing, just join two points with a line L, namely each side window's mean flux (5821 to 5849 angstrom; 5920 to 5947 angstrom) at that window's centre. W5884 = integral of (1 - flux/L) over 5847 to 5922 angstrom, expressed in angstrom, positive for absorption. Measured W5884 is 5.9 angstrom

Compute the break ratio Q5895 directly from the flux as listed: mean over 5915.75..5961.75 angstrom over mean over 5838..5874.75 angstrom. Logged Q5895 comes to 1.0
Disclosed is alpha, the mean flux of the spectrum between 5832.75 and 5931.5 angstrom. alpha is 28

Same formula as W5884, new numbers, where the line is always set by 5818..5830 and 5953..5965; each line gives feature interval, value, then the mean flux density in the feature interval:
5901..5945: 1.0 angstrom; 29.3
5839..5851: 0.2 angstrom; 30.2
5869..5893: 2.8 angstrom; 26.8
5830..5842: 0.3 angstrom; 29.8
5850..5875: 0.6 angstrom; 29.7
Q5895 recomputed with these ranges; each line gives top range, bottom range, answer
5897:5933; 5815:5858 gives 0.93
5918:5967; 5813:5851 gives 0.98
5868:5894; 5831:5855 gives 0.88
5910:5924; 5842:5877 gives 1.01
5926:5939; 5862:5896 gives 1.12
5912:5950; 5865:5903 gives 1.15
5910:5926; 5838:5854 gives 1.01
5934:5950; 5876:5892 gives 1.15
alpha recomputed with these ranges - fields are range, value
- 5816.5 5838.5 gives 30.8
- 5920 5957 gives 29.8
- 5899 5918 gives 28.6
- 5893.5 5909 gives 24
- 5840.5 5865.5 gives 29.7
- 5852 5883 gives 29.6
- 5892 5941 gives 27.7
